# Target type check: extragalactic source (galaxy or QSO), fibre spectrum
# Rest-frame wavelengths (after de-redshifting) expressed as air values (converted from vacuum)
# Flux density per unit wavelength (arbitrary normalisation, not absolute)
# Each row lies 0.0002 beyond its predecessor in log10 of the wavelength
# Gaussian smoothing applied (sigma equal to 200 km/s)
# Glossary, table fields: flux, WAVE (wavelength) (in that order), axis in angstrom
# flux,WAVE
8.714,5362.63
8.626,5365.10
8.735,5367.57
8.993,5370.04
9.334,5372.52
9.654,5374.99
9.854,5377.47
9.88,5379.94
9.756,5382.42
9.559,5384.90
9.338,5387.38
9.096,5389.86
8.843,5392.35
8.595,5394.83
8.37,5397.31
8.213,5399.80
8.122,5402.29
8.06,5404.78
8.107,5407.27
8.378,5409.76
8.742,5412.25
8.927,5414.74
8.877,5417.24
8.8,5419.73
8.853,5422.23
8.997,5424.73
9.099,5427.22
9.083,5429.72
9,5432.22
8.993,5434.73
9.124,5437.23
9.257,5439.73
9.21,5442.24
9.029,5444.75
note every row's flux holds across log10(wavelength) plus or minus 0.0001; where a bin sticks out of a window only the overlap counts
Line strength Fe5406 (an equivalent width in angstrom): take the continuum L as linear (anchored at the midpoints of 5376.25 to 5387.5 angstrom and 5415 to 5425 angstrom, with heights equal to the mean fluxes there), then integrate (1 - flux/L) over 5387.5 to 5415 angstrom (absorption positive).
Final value 2.28 angstrom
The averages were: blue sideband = 9.71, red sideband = 8.87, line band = 8.51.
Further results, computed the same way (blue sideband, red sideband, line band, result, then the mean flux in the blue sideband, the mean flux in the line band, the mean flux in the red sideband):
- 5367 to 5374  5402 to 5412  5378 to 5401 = -1.2 angstrom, 9.07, 9.1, 8.23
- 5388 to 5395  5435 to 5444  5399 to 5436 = 1.5 angstrom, 8.92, 8.69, 9.17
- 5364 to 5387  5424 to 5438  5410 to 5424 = 0.5 angstrom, 9.38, 8.81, 9.05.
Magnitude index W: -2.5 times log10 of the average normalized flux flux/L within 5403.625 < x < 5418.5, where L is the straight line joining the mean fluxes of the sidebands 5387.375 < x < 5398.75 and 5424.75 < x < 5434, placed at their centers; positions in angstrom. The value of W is 0.05 mag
